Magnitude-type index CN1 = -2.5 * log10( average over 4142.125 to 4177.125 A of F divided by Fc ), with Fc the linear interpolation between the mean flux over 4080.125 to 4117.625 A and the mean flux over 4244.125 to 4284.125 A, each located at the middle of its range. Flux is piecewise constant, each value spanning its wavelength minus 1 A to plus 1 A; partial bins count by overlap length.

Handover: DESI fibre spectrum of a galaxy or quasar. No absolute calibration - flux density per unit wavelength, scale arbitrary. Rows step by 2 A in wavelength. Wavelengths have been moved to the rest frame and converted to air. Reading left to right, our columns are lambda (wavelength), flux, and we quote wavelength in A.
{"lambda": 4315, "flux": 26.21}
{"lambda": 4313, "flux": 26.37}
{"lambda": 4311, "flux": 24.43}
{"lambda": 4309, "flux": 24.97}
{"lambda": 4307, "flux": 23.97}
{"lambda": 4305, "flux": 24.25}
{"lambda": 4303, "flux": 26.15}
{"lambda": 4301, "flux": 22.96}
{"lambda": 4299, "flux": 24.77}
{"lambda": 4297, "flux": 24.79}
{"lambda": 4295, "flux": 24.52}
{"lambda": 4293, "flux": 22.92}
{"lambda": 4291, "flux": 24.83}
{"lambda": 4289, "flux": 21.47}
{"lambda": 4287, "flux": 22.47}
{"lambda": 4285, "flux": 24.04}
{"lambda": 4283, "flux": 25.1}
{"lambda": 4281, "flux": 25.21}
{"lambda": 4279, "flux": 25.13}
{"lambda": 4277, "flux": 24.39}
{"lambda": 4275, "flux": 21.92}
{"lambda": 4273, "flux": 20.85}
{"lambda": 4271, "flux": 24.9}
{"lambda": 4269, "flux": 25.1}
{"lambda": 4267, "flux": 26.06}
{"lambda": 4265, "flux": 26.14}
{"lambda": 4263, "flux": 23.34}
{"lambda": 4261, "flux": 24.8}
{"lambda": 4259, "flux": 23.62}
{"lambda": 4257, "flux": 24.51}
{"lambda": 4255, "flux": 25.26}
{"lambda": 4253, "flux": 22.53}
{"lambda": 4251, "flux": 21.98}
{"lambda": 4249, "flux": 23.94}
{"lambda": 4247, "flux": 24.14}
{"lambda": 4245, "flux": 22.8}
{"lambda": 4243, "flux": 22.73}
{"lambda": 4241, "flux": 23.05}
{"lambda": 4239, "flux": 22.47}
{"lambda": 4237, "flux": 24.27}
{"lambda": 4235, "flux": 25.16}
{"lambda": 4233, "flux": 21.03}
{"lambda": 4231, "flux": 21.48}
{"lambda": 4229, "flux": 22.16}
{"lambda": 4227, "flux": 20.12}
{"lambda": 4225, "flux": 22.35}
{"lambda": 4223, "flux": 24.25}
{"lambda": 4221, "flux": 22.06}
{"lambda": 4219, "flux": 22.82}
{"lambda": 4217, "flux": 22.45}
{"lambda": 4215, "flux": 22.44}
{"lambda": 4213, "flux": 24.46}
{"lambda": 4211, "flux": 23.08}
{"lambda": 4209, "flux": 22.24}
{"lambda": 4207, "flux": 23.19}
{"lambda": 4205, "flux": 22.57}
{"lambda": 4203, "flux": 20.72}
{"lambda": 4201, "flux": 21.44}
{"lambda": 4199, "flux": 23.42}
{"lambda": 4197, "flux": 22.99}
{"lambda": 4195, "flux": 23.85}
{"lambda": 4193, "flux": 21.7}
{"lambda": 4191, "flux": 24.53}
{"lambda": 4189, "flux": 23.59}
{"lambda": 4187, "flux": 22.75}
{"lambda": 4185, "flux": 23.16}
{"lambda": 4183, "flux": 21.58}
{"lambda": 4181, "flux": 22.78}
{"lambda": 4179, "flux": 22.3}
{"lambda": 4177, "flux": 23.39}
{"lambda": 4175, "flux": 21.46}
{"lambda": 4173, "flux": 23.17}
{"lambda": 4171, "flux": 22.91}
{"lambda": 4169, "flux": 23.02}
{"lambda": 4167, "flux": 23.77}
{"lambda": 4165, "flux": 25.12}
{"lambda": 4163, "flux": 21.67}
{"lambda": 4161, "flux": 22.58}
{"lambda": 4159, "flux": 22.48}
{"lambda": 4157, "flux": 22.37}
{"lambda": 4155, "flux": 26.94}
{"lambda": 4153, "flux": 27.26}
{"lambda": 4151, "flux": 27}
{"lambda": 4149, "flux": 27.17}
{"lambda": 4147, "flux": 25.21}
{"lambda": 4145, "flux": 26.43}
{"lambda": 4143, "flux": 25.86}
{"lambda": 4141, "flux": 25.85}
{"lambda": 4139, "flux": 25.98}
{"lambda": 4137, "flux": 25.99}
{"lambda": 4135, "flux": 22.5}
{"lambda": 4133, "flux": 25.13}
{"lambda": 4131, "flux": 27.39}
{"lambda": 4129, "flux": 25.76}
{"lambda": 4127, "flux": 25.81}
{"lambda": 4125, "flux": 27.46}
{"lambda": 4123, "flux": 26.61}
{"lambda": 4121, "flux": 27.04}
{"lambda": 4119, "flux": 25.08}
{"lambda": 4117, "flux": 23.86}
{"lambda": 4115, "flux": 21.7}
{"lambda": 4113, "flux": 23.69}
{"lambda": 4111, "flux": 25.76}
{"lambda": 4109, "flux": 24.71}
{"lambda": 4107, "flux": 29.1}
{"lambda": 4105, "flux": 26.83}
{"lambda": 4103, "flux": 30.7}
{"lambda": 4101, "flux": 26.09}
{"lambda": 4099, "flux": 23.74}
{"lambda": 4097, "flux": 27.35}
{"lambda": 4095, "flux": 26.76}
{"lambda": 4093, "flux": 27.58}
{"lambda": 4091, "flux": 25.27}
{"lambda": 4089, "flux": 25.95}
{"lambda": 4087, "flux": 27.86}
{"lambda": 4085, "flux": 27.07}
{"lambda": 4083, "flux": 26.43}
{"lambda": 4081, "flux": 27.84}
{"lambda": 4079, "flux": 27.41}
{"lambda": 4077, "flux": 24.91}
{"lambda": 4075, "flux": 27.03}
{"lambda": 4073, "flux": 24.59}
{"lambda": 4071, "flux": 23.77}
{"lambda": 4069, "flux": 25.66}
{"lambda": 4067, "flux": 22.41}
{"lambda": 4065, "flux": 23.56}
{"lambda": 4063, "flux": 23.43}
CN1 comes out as 0.05 mag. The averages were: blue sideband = 26.2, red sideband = 24.1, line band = 24.3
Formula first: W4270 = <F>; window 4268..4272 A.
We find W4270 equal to 25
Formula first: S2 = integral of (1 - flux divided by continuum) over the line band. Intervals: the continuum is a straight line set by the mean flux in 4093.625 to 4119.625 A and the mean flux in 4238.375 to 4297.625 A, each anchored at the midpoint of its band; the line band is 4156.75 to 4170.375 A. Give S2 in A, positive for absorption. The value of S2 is 1.1 A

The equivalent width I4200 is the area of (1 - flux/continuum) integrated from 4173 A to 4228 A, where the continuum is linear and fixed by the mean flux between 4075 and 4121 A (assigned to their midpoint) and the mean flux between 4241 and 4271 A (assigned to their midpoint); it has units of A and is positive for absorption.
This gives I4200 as 4.76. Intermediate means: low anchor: 26.2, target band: 22.7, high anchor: 24.1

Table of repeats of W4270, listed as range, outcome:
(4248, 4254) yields 22.8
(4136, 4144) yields 25.9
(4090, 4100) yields 26.1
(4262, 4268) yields 25.2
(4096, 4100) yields 25.5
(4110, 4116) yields 23.7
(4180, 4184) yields 22.2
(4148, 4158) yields 26.1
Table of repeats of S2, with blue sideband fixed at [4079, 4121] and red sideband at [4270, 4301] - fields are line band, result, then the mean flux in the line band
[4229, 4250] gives 1.1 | 23.1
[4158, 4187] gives 2.8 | 22.8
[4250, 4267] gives 0.0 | 24.1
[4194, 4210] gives 1.5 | 22.6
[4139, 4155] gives -0.5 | 26.4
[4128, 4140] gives 0.1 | 25.5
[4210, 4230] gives 1.6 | 22.6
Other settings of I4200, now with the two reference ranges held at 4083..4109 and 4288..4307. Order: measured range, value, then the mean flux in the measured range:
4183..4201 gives 1.76 A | 23.1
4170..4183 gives 1.61 A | 22.6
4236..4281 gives 1.40 A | 23.8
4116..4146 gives 0.72 A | 25.8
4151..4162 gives 0.63 A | 24.6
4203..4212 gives 0.99 A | 22.5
